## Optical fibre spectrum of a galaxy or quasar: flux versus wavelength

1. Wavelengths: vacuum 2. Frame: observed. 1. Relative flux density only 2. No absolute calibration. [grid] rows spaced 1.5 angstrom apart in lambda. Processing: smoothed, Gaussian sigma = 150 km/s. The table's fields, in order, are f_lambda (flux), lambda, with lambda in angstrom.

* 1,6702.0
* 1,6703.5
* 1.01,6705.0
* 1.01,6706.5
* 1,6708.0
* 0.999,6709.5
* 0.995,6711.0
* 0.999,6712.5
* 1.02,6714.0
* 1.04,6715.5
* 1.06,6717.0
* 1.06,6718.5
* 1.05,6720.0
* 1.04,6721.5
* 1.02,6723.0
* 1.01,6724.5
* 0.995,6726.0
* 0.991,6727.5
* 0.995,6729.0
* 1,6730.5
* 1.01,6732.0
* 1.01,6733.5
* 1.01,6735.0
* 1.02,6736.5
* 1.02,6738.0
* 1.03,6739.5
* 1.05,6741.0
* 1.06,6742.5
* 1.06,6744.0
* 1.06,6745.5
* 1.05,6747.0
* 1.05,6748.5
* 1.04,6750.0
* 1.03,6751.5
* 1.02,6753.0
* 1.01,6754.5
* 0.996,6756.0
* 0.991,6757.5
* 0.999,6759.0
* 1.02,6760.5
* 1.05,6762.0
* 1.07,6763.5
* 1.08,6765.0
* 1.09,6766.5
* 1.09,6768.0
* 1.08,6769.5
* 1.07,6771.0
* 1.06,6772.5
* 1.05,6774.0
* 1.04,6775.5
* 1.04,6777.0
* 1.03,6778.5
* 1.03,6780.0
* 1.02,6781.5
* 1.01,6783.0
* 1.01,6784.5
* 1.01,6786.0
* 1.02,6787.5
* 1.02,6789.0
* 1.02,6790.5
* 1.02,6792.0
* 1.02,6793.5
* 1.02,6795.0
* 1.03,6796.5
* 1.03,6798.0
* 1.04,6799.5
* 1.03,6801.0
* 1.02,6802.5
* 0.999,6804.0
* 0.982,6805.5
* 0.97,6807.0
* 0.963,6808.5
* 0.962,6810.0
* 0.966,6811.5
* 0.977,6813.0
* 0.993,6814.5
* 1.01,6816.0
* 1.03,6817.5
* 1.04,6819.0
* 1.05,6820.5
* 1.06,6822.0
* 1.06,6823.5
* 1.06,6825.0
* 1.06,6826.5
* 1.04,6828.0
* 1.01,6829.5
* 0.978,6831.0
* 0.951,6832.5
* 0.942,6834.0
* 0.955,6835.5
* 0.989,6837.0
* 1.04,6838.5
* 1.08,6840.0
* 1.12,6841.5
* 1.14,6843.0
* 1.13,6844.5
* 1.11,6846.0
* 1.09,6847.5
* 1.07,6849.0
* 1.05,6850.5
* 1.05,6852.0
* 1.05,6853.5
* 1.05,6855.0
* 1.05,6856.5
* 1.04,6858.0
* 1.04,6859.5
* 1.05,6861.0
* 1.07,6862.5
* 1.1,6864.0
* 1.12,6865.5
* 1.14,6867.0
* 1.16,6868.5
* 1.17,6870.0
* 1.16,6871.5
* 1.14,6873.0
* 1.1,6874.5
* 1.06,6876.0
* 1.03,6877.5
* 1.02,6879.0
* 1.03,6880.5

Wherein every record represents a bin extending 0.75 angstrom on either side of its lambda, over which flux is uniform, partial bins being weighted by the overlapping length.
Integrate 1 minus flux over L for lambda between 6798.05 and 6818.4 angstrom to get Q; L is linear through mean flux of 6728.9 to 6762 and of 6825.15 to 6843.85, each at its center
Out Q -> 0.6 angstrom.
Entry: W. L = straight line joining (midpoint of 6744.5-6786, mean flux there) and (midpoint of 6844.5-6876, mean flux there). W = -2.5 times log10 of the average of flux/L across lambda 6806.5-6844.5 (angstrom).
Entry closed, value 0.05 mag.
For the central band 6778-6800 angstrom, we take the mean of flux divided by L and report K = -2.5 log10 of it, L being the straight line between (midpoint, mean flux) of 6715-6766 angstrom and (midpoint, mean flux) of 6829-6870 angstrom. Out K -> 0.023 mag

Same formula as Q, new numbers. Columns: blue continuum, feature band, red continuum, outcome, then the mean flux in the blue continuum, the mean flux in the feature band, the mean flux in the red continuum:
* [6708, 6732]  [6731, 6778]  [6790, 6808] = -1.12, 1.02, 1.04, 1.01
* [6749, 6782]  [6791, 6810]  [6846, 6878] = 0.88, 1.04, 1.01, 1.09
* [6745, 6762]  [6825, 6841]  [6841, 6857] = 0.95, 1.02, 1.01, 1.08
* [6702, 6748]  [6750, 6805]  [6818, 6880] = 0.40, 1.02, 1.03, 1.06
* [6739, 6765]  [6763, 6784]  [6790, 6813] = -0.65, 1.04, 1.05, 1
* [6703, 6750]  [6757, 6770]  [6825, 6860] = -0.28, 1.02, 1.05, 1.05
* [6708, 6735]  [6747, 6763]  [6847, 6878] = 0.16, 1.02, 1.02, 1.09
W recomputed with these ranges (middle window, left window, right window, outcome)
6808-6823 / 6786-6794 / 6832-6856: 0.03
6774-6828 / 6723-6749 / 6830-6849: 0.02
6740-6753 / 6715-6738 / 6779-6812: -0.03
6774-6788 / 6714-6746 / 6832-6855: 0.01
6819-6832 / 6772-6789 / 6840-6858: 0.03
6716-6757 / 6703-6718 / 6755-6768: 0.00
